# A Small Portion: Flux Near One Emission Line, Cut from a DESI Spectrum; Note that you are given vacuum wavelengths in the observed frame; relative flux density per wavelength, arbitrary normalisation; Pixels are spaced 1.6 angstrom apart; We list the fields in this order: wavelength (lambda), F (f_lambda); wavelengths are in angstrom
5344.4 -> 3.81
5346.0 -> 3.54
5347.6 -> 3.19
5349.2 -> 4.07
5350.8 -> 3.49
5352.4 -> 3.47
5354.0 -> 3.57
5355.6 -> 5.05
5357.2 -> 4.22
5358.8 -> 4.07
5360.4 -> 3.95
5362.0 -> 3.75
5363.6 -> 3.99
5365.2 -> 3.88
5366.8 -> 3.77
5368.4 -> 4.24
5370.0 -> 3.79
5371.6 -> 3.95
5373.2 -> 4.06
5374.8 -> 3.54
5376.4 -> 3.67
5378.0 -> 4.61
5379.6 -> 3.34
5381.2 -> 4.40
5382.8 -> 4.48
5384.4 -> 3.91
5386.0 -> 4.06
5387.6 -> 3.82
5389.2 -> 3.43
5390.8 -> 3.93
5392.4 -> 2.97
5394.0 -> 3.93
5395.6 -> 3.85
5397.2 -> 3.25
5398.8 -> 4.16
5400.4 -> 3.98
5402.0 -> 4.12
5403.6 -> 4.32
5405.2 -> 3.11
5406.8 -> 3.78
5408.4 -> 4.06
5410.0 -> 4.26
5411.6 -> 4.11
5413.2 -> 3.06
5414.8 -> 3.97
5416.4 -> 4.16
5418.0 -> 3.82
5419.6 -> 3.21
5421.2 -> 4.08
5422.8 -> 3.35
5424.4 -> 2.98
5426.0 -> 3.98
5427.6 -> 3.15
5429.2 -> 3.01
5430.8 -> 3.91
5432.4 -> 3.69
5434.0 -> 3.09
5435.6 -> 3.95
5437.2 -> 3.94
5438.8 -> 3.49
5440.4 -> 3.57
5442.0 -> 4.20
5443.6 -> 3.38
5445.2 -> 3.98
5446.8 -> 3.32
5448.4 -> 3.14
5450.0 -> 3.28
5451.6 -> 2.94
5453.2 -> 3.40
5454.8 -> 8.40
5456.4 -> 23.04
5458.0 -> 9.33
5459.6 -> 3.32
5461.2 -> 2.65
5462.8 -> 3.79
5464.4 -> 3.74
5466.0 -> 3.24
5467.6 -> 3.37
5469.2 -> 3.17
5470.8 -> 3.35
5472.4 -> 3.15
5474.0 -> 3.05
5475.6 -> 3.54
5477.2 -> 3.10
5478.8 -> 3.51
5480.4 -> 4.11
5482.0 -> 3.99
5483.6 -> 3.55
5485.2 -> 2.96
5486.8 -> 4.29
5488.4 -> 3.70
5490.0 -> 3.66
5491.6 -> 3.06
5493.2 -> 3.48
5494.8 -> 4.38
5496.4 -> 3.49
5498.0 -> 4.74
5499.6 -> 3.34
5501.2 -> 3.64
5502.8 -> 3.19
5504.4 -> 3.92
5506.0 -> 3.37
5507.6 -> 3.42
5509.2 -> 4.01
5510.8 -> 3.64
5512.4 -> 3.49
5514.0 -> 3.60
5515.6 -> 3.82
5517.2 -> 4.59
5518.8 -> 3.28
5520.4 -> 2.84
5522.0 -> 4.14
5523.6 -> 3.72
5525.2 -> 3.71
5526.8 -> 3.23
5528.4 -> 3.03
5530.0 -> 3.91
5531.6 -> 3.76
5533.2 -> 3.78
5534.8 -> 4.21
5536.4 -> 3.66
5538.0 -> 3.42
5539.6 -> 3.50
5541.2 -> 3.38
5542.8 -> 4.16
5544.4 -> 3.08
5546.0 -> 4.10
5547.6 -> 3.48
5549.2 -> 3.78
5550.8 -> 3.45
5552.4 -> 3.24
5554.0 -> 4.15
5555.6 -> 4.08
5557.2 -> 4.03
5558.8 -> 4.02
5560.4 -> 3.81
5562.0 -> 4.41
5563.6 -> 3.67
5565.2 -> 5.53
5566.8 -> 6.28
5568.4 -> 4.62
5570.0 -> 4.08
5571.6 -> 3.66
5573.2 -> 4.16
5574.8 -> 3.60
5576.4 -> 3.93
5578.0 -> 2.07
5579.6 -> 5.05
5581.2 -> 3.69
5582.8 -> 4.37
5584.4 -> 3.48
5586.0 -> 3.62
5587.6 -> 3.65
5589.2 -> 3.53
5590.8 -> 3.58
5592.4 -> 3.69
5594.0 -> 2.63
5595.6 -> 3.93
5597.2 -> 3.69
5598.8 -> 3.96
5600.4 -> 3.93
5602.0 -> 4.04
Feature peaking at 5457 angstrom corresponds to H-beta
